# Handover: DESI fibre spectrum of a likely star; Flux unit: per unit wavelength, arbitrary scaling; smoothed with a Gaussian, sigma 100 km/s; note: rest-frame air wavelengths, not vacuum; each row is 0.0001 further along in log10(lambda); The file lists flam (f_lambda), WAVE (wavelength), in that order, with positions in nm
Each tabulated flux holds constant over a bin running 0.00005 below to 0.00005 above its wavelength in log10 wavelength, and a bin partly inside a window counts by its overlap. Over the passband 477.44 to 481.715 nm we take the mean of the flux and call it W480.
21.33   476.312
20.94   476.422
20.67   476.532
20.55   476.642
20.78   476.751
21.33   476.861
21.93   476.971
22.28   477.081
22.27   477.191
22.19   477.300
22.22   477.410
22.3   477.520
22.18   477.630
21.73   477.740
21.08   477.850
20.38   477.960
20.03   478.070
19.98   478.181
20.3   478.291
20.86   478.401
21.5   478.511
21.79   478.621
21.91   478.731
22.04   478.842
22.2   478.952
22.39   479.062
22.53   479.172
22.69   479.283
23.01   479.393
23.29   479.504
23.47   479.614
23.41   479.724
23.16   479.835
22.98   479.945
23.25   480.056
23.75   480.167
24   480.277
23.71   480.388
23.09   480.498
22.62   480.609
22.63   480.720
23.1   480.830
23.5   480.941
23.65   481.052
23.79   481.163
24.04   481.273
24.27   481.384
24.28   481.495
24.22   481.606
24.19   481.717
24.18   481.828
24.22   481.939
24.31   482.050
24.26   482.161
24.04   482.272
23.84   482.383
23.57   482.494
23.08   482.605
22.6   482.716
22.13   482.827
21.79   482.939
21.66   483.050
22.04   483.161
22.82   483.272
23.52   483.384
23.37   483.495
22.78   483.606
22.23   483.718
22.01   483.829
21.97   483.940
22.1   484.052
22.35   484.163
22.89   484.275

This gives 22.6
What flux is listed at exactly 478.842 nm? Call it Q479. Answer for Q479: 22.04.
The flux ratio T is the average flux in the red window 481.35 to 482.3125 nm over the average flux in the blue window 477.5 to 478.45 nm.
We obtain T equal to 1.16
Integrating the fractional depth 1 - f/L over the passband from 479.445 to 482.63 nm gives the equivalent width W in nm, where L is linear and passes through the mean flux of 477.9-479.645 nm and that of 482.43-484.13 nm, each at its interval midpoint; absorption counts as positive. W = -0.22 nm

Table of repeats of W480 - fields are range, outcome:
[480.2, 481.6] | 23.6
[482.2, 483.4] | 22.8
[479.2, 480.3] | 23.3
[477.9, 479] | 21.1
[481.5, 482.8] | 23.8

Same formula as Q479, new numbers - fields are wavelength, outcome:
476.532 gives 20.67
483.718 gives 22.23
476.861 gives 21.33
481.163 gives 23.79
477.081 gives 22.28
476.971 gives 21.93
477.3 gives 22.19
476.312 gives 21.33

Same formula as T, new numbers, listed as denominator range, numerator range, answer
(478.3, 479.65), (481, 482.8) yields 1.07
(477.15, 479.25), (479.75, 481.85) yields 1.09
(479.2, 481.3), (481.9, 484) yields 0.98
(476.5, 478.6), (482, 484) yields 1.07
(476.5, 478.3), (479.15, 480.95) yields 1.09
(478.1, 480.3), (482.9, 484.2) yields 1.00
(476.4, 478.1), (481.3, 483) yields 1.10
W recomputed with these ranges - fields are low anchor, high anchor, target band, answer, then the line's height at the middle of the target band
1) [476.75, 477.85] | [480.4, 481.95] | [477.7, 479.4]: 0.077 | 22.5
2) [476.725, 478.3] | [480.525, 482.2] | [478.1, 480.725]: 0.013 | 22.6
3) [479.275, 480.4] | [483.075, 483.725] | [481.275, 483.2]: -0.043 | 23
